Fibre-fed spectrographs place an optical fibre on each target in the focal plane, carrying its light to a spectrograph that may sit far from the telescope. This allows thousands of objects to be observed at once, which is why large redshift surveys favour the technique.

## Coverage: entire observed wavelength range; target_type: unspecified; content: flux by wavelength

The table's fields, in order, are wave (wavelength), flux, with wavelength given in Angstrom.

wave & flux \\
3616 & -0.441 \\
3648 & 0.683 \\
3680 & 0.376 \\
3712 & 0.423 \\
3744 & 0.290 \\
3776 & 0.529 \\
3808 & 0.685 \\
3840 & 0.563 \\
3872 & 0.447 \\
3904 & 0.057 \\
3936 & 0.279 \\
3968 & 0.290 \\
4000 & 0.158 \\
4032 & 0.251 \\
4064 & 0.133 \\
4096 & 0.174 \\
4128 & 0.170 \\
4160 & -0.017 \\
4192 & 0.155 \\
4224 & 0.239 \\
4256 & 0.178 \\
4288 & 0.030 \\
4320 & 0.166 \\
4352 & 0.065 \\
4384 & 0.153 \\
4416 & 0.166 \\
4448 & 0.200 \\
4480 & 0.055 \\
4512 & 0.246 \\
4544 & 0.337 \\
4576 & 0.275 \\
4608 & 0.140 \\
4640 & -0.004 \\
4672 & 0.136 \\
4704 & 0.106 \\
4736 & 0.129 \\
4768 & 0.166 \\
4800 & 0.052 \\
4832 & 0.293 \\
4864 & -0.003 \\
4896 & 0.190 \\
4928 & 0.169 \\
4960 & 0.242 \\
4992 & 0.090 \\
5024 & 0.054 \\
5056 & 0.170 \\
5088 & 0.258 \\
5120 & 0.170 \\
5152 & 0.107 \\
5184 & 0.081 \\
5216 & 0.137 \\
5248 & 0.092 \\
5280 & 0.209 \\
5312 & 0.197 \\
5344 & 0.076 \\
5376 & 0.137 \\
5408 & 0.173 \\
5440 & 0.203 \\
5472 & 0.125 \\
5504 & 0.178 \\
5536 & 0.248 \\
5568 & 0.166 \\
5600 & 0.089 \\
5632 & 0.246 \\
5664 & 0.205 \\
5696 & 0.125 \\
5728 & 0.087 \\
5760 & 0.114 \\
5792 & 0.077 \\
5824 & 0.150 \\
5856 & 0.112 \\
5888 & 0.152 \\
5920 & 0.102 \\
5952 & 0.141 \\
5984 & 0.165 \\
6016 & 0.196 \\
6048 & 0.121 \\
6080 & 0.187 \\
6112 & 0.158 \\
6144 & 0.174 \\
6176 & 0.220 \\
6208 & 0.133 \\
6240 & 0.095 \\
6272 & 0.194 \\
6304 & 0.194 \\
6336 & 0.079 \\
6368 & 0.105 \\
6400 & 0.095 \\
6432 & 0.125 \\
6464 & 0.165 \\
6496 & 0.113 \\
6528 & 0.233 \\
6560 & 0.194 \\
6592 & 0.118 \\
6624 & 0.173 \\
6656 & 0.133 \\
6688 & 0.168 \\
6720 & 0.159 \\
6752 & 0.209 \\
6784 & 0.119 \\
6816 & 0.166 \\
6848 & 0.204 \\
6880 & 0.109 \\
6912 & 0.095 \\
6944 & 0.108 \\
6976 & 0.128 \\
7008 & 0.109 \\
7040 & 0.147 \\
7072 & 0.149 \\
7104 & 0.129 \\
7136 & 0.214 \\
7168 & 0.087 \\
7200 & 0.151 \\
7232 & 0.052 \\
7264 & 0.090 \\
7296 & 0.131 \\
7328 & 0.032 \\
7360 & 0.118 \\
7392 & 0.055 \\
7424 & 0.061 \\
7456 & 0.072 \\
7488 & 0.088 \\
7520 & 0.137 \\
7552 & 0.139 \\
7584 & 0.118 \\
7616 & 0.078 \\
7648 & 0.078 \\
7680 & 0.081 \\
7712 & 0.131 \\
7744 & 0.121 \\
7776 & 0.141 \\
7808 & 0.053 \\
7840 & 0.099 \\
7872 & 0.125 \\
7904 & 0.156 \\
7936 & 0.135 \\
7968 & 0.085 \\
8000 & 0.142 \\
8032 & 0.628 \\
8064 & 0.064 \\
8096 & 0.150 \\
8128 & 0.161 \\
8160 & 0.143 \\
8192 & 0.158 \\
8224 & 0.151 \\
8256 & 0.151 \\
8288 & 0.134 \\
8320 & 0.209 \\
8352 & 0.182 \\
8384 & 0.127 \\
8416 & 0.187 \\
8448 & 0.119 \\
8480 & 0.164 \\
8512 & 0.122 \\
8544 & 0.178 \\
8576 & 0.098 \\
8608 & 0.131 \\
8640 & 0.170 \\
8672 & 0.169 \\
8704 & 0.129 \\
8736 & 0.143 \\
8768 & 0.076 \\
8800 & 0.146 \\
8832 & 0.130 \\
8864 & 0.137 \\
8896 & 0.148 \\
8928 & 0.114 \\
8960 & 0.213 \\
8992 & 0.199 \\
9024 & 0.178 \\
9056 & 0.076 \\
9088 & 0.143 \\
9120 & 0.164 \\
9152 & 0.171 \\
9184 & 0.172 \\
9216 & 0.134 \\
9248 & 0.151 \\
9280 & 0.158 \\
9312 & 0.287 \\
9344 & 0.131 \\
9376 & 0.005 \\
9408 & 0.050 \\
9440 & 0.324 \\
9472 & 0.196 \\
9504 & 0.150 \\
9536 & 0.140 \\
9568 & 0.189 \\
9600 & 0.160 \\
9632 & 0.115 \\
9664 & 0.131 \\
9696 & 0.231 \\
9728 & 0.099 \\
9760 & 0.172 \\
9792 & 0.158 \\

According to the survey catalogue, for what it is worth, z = 1.153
